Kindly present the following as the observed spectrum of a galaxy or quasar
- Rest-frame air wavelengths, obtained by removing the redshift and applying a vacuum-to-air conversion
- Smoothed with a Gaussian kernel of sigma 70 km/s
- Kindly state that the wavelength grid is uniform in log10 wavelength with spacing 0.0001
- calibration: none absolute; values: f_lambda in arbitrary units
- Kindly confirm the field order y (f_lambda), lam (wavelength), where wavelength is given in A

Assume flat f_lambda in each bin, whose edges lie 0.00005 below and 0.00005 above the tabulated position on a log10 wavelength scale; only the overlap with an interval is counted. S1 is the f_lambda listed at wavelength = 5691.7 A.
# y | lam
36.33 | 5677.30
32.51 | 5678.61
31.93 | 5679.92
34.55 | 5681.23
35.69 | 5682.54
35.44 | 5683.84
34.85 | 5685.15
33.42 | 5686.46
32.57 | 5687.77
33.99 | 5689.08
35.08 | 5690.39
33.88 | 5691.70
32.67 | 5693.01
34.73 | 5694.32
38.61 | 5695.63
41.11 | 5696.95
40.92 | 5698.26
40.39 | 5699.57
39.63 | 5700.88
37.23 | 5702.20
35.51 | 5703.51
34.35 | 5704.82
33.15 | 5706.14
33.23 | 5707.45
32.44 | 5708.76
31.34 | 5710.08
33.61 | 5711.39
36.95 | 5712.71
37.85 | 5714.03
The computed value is 33.88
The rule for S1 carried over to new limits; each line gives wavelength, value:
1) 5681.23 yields 34.55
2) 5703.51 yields 35.51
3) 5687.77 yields 32.57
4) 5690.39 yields 35.08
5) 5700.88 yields 39.63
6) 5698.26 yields 40.92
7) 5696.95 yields 41.11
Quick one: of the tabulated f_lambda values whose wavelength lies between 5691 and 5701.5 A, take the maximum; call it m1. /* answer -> 41.11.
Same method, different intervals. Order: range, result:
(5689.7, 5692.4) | 35.08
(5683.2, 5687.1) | 35.44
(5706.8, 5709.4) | 33.23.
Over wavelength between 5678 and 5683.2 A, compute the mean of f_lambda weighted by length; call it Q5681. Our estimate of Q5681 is 33.7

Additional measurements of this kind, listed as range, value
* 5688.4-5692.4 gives 34.3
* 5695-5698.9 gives 40.2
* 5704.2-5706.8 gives 33.7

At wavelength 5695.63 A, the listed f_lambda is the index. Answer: 38.61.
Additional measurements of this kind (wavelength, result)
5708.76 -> 32.44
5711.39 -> 33.61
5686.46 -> 33.42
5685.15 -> 34.85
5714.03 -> 37.85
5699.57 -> 40.39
